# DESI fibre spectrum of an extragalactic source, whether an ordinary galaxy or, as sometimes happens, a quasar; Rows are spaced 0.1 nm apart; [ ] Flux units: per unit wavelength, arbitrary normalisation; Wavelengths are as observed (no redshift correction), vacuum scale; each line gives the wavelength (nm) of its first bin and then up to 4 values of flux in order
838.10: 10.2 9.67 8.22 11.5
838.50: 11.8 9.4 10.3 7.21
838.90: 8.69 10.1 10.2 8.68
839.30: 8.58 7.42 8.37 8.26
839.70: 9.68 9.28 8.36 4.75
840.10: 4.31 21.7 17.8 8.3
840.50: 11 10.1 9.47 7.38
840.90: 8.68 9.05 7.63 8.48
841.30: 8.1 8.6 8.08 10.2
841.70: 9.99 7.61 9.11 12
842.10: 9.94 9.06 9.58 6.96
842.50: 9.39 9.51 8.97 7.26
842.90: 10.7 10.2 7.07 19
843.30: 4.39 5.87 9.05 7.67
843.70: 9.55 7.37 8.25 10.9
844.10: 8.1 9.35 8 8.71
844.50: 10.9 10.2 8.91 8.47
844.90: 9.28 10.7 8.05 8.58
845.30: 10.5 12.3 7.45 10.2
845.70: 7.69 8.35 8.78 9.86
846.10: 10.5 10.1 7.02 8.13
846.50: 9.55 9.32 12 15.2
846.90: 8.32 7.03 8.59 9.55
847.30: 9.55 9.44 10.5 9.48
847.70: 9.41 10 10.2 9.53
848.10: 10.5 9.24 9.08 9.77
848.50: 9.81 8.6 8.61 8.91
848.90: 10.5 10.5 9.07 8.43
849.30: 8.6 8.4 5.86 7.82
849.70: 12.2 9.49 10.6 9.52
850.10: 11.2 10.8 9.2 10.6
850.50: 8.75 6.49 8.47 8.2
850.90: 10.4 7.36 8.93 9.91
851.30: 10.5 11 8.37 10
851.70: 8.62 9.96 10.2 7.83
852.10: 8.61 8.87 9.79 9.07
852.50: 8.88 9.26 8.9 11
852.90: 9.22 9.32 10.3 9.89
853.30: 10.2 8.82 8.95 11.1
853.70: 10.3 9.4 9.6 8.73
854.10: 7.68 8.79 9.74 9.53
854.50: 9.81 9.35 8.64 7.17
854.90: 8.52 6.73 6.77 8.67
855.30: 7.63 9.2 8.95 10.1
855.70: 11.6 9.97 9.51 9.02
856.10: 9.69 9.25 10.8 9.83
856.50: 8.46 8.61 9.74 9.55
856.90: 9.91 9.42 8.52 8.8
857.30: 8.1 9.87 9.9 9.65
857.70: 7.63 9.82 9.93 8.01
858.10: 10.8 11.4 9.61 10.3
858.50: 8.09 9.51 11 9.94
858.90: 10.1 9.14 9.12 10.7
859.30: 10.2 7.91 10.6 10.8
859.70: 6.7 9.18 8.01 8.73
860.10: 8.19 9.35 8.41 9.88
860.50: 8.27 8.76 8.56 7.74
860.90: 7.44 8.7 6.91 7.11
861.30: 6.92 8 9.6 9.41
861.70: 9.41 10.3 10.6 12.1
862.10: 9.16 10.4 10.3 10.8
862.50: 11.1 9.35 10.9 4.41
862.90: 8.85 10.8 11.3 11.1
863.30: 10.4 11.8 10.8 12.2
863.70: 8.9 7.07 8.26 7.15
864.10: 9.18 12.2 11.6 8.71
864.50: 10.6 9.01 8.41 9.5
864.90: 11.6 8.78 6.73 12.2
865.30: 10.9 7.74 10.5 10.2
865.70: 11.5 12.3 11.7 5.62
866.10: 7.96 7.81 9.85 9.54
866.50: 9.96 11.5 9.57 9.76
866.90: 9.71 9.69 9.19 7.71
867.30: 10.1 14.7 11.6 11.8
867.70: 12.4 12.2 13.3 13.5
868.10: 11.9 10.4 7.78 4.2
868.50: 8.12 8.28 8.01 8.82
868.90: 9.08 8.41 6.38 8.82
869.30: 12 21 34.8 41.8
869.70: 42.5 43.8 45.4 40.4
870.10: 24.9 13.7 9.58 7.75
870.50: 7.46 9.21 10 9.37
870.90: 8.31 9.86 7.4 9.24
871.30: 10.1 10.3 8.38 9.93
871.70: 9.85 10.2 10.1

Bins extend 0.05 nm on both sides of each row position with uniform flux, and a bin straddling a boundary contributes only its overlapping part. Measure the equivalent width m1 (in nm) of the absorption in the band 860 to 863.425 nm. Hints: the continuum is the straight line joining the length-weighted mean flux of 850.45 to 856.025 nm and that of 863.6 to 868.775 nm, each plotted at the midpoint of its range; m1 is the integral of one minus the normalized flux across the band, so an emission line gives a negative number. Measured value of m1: 0.12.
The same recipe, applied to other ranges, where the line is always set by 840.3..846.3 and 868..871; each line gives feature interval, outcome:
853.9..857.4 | 0.992 nm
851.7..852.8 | 0.234 nm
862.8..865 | 0.751 nm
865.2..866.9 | 0.620 nm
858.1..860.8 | 0.857 nm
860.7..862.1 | 0.535 nm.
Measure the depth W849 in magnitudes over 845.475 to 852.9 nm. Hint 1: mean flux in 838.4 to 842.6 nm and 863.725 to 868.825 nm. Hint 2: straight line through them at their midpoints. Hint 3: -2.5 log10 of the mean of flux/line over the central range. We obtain 0.02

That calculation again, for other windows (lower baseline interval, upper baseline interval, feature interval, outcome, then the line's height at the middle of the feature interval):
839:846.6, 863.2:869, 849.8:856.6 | 0.03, 9.52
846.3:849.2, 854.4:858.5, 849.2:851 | 0.04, 9.49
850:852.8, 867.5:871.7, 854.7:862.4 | 0.24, 11.5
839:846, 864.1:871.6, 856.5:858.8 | 0.19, 11.3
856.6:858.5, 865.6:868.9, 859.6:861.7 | 0.15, 9.62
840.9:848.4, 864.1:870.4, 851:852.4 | 0.13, 10.5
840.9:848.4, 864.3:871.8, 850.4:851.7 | 0.13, 10.2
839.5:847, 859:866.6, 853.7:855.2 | 0.09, 9.4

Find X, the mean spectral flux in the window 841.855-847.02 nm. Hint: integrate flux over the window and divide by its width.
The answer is 9.31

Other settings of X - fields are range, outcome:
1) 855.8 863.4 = 9.36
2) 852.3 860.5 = 9.3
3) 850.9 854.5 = 9.41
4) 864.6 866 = 9.96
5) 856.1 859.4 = 9.53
